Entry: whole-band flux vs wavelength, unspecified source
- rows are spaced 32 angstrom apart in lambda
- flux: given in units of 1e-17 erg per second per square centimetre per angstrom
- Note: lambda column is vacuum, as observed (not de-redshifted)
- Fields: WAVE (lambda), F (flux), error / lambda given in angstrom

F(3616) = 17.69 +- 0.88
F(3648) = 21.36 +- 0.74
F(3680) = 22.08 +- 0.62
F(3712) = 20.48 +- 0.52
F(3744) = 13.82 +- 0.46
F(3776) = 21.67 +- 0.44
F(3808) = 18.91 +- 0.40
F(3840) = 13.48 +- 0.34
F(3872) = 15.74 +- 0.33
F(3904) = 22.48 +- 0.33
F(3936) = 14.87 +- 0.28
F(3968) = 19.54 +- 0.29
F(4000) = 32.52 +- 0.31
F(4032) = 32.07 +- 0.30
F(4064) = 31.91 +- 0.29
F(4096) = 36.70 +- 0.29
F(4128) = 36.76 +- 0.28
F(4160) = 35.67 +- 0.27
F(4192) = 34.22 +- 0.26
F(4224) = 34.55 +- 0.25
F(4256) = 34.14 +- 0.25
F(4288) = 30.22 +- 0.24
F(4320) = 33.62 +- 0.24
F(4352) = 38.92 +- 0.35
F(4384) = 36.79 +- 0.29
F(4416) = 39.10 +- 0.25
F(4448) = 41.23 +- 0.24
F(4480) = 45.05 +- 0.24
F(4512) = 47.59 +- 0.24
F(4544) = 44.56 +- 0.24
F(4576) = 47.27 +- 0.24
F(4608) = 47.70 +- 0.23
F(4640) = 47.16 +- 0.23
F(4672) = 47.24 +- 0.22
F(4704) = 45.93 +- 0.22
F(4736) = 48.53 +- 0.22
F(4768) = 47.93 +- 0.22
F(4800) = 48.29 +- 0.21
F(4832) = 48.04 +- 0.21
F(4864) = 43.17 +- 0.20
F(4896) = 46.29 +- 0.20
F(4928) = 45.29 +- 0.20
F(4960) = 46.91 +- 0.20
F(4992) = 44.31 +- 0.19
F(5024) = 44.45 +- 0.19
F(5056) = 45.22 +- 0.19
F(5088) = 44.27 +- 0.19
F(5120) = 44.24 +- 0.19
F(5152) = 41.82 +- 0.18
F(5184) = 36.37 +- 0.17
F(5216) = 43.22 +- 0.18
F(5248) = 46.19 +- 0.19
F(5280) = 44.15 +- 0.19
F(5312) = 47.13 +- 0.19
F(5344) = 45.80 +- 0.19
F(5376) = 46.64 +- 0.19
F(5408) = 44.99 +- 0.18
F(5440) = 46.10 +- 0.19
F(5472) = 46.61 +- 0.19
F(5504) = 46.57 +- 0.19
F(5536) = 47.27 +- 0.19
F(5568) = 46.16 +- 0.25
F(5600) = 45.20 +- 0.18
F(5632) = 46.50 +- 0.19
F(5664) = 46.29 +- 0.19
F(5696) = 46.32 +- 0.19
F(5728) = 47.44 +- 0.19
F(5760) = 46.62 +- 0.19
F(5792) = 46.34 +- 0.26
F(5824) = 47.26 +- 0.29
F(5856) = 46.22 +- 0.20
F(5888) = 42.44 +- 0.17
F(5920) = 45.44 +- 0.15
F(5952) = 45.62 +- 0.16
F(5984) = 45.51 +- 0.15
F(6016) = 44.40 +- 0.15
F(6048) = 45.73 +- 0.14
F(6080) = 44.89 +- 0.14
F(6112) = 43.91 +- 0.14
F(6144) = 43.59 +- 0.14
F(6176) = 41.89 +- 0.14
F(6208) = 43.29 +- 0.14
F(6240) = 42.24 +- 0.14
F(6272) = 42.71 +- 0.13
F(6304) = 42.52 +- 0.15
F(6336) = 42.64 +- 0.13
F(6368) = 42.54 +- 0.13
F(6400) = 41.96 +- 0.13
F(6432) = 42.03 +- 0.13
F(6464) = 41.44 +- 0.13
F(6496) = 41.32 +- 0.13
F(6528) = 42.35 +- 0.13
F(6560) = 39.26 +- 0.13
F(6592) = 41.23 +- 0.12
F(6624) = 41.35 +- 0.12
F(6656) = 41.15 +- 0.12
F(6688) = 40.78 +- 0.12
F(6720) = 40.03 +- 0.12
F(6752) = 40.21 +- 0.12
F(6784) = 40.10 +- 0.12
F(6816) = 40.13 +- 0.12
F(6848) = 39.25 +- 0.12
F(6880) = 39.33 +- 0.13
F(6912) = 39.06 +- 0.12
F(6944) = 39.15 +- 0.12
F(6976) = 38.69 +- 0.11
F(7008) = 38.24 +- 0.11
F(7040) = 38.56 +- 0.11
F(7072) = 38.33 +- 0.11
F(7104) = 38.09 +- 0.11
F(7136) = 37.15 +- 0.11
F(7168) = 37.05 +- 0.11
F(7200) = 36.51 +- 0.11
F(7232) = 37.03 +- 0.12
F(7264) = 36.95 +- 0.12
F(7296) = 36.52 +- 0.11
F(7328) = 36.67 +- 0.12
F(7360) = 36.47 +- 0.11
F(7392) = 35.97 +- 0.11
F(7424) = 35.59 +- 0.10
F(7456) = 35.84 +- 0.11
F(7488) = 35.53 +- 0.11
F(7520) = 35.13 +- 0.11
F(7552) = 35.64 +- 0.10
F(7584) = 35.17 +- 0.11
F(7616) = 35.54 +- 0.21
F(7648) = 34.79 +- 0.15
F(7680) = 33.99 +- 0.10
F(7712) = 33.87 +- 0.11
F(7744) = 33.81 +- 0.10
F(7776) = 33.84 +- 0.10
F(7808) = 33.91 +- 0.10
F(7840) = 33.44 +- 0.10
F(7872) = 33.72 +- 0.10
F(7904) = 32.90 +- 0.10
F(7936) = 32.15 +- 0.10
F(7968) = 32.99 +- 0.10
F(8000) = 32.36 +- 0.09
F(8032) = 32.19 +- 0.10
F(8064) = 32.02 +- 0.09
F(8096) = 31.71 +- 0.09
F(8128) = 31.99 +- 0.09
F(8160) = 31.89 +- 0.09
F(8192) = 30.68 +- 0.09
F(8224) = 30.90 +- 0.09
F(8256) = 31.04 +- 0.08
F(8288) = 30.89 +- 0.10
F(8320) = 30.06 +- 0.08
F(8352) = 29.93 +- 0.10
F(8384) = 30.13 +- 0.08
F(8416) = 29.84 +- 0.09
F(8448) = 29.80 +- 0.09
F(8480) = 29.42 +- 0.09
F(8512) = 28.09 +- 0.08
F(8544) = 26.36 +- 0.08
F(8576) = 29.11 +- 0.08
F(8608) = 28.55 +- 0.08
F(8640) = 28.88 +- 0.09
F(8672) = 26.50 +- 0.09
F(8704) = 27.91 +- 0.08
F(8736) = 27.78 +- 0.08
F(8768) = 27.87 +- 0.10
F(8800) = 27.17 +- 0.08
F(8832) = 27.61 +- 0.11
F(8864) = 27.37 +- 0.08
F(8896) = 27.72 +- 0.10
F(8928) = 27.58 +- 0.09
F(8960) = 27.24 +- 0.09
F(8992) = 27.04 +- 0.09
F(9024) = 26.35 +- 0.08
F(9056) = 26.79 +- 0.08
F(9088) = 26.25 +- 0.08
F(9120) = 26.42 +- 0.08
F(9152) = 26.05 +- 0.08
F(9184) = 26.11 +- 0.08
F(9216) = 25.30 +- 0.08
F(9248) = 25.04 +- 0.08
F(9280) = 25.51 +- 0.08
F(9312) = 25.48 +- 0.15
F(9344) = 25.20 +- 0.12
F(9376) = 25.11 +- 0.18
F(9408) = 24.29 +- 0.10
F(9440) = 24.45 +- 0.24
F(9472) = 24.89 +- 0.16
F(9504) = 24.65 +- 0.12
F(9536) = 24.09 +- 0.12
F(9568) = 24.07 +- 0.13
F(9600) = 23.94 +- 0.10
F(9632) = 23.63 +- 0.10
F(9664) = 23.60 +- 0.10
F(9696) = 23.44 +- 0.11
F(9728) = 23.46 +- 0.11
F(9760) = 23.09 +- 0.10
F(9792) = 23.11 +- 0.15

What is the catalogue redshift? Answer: 0.000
